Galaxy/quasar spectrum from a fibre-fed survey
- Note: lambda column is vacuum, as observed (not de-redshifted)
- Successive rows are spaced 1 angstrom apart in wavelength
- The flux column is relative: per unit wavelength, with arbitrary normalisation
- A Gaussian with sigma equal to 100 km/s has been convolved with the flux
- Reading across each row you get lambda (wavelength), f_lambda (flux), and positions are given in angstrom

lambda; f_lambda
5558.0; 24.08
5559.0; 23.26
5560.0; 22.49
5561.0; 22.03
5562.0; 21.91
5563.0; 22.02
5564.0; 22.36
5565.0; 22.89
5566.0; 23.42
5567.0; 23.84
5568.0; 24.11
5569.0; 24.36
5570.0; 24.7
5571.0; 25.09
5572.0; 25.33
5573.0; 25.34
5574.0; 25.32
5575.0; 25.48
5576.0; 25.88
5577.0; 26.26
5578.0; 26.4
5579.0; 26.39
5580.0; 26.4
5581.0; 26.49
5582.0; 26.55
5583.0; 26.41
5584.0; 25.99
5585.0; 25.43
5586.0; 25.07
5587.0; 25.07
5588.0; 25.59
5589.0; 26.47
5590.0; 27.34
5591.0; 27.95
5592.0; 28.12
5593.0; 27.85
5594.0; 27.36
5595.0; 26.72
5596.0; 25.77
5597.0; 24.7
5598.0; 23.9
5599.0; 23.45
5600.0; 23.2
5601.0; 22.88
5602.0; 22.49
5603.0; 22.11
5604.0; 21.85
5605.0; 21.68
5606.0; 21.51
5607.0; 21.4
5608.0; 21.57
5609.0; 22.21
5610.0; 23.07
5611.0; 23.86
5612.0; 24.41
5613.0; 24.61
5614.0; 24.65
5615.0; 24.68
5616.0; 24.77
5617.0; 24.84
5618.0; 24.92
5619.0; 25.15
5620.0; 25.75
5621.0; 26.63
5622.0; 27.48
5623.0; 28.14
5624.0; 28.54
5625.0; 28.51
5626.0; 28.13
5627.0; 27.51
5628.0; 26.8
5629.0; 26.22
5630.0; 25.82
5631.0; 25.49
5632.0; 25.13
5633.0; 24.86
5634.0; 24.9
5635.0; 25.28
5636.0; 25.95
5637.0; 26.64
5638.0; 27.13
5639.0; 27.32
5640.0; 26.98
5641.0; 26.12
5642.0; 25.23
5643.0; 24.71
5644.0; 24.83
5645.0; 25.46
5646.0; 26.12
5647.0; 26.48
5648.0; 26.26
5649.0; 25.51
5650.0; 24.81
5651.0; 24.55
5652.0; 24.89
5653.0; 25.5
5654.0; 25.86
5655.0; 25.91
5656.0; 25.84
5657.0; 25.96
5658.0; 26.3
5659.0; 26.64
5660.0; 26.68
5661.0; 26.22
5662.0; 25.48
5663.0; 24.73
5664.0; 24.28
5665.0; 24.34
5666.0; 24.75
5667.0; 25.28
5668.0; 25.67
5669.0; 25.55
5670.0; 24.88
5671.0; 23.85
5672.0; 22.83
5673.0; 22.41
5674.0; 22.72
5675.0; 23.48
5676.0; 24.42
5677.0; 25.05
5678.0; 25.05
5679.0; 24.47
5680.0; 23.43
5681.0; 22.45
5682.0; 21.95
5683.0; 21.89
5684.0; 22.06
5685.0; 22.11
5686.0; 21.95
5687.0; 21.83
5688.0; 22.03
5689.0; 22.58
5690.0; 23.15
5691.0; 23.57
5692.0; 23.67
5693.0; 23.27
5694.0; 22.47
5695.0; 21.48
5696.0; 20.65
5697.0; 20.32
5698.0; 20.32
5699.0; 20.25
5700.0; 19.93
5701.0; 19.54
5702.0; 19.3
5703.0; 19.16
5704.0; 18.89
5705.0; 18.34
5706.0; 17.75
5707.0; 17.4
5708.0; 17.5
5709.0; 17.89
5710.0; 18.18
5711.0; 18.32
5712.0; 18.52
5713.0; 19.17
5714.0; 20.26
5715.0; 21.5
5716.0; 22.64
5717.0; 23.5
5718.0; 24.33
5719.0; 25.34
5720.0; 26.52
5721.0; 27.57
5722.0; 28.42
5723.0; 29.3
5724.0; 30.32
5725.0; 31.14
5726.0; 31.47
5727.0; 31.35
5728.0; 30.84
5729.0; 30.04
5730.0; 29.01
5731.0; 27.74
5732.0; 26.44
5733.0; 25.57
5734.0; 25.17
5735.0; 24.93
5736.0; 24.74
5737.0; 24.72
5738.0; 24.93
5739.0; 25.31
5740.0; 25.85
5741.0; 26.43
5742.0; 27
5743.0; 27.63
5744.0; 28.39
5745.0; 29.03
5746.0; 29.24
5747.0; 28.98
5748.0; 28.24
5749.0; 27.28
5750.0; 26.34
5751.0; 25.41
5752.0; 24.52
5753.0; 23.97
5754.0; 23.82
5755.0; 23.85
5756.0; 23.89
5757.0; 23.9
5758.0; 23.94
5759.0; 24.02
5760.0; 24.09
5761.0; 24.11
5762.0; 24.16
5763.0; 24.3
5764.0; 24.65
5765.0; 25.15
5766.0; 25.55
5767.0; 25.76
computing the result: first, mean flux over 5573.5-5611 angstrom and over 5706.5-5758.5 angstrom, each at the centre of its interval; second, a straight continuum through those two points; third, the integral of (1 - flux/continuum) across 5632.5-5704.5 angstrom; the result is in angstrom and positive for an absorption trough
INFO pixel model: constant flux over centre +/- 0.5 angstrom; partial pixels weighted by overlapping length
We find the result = 3.3 angstrom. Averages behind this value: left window 24.9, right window 25.3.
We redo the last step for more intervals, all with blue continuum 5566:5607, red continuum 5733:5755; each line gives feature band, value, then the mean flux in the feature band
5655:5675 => 0.5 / 25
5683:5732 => 5.6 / 23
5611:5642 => -0.8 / 26.1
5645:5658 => -0.1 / 25.7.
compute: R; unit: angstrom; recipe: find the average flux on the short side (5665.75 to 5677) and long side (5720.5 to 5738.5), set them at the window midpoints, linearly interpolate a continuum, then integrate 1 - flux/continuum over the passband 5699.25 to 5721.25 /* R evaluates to 5.2 angstrom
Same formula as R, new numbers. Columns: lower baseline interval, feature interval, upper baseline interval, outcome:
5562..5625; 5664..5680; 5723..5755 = 1.2 angstrom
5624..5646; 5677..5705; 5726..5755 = 5.1 angstrom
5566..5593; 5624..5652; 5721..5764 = 0.1 angstrom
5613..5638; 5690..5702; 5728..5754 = 2.3 angstrom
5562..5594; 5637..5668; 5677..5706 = -3.7 angstrom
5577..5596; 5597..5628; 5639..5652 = 1.9 angstrom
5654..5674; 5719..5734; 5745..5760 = -1.9 angstrom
